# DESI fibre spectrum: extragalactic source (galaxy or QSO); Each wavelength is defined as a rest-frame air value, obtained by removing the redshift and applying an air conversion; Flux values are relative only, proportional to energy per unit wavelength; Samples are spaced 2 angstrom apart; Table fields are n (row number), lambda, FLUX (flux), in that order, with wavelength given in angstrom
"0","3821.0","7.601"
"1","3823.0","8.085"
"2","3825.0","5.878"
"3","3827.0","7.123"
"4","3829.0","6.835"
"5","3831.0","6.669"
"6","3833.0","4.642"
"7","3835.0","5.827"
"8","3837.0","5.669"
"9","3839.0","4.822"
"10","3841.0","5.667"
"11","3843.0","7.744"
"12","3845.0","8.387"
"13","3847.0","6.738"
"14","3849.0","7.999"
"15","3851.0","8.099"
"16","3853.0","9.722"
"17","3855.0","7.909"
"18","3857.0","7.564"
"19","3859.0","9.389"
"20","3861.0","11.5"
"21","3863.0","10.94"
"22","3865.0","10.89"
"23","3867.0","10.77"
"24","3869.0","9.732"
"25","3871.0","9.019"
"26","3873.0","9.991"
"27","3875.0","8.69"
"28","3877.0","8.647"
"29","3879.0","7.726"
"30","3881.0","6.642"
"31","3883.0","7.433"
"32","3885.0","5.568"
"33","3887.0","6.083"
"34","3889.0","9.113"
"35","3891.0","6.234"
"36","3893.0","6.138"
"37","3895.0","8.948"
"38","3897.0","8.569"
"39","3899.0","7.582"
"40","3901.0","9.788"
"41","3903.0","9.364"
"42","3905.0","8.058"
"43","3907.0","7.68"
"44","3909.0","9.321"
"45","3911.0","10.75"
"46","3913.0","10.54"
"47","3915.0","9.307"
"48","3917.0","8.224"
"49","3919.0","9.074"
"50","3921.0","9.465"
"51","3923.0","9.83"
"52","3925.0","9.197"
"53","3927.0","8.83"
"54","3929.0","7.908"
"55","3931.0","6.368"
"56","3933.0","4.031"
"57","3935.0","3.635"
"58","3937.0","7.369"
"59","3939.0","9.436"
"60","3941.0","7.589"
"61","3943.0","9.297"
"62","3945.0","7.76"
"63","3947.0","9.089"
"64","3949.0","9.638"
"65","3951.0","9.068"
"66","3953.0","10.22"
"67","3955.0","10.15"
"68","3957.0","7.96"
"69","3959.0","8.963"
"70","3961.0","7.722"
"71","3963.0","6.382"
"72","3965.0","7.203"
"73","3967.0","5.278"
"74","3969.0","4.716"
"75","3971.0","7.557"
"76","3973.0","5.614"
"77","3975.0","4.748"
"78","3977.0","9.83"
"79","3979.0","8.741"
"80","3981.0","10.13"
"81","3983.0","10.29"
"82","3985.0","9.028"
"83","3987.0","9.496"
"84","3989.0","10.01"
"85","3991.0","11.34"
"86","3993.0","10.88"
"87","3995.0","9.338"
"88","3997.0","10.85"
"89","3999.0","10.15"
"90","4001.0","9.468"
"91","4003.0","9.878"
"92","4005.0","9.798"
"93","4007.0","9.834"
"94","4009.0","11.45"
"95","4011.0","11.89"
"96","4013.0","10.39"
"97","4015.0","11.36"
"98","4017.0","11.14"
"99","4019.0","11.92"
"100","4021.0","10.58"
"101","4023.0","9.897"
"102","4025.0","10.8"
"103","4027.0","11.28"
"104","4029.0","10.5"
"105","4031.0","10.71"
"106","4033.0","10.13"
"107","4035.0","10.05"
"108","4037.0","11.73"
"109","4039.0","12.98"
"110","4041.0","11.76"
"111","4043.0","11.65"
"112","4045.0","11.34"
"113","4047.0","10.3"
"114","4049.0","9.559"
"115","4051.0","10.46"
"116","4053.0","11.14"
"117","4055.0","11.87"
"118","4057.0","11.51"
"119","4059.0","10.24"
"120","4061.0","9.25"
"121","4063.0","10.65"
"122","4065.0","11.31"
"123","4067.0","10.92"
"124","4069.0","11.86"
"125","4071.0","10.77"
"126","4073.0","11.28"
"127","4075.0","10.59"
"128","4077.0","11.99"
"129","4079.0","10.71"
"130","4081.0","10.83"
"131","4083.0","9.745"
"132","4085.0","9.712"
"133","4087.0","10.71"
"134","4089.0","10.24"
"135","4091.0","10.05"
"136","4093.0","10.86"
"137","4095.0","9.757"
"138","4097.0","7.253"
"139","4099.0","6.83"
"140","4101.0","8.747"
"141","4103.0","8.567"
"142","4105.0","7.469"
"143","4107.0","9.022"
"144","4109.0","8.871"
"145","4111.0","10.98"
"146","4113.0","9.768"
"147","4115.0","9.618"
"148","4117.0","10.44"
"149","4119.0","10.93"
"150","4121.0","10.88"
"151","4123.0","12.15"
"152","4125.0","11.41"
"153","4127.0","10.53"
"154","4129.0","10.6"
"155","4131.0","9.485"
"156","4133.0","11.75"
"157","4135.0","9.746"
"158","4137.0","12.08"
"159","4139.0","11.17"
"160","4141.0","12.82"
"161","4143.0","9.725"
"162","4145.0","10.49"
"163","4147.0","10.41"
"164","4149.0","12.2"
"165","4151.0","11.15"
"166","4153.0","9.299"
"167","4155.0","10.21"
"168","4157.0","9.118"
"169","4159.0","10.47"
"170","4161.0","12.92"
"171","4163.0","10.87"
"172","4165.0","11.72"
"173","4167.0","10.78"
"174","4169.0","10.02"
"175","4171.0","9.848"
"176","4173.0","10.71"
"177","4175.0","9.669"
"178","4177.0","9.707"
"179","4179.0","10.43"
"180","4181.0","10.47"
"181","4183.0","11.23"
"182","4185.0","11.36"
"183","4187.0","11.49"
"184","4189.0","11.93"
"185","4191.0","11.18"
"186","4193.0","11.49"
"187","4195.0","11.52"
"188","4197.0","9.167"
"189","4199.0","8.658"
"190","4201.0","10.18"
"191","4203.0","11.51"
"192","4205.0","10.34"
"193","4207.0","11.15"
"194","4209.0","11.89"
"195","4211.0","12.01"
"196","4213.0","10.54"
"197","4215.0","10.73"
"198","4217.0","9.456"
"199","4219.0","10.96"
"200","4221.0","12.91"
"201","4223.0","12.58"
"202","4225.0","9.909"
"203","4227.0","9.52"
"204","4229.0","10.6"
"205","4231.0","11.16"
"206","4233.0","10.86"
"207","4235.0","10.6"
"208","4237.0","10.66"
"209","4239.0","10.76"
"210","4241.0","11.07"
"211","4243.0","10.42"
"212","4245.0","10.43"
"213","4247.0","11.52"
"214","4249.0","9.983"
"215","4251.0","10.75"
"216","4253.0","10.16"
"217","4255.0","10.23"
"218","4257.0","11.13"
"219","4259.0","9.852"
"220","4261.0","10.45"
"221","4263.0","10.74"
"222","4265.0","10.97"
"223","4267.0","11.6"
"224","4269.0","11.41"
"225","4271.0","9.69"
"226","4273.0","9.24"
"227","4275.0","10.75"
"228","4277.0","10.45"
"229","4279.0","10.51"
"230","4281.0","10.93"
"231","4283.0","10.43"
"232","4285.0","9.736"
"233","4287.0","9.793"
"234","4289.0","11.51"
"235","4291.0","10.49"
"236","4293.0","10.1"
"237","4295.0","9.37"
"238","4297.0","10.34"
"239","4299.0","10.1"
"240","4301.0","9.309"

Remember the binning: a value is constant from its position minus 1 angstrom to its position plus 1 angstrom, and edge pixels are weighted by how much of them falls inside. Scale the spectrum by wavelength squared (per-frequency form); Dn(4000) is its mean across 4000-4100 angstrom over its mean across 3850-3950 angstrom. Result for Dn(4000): 1.35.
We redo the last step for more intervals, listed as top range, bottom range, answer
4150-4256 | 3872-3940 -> 1.53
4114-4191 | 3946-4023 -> 1.26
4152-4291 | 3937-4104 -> 1.20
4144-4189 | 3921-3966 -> 1.47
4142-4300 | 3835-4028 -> 1.41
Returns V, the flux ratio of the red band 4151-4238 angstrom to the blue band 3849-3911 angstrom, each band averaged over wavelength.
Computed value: 1.25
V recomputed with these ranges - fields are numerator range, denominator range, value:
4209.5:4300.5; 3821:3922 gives 1.31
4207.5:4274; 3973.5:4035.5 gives 1.06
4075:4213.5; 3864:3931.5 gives 1.22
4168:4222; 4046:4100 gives 1.04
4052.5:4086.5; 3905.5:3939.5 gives 1.31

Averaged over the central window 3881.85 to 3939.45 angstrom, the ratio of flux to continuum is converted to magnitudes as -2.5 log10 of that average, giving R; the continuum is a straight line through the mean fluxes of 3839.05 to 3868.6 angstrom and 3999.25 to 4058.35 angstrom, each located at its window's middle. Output 0.17 mag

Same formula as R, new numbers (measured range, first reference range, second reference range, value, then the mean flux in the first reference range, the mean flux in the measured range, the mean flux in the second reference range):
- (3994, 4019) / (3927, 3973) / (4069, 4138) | -0.23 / 7.59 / 10.5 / 10.2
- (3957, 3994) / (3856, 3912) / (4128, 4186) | 0.14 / 8.65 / 8.21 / 10.7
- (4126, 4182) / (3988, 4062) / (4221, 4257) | 0.01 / 10.7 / 10.7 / 10.7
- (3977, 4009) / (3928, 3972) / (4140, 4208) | -0.21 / 7.61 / 9.99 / 10.7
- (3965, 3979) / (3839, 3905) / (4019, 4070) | 0.45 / 8.33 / 6.53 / 10.9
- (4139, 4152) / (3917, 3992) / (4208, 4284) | -0.13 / 8.19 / 11.1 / 10.7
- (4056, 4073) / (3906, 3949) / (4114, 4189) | -0.11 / 8.35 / 10.8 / 10.8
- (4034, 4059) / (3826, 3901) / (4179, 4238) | -0.18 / 7.89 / 11.2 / 10.9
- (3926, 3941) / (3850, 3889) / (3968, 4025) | 0.32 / 8.76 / 6.85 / 9.67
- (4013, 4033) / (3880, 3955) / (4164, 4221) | -0.18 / 8.22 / 10.8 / 10.8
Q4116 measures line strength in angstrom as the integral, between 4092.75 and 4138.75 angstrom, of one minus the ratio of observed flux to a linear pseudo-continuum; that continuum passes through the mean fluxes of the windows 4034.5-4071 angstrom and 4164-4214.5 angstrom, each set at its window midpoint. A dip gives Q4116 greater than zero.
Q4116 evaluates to 4.2 angstrom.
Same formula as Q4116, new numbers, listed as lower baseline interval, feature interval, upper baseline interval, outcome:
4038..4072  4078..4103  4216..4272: 3.2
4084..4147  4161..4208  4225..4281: -1.8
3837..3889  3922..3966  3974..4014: 5.7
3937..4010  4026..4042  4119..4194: -2.8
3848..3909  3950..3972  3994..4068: 4.5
